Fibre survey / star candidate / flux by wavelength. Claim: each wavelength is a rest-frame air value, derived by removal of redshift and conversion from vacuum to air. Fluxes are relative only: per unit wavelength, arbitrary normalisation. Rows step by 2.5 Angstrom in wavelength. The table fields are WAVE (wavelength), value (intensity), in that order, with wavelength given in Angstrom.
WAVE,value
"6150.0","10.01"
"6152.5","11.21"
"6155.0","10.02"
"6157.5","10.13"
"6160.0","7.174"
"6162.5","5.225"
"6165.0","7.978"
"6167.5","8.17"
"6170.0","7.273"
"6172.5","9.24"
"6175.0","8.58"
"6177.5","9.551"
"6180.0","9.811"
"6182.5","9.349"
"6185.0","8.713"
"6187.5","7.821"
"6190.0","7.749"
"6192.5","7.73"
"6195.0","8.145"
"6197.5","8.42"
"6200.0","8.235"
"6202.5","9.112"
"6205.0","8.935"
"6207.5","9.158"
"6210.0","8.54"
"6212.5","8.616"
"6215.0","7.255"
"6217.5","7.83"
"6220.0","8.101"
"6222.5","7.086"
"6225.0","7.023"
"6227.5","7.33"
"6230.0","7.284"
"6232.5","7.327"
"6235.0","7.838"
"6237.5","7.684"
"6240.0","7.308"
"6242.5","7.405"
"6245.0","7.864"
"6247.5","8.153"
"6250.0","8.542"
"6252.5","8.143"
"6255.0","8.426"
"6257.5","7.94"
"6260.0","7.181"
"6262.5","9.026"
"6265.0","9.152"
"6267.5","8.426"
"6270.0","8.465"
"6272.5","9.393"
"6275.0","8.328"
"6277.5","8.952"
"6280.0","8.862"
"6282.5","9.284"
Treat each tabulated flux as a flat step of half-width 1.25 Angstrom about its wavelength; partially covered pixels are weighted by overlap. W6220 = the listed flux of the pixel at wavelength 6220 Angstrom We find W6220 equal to 8.101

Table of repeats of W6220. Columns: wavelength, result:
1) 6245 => 7.864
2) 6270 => 8.465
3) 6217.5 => 7.83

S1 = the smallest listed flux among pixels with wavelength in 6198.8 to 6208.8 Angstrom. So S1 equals 8.235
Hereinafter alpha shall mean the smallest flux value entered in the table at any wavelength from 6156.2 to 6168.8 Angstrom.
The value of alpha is 5.225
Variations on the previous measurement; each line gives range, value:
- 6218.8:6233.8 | 7.023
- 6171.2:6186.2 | 8.58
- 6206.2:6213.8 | 8.54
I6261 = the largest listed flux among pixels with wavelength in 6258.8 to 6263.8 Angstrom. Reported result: 9.026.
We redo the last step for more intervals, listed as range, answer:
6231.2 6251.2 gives 8.542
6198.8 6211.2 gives 9.158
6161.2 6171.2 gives 8.17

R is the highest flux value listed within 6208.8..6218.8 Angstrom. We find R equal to 8.616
